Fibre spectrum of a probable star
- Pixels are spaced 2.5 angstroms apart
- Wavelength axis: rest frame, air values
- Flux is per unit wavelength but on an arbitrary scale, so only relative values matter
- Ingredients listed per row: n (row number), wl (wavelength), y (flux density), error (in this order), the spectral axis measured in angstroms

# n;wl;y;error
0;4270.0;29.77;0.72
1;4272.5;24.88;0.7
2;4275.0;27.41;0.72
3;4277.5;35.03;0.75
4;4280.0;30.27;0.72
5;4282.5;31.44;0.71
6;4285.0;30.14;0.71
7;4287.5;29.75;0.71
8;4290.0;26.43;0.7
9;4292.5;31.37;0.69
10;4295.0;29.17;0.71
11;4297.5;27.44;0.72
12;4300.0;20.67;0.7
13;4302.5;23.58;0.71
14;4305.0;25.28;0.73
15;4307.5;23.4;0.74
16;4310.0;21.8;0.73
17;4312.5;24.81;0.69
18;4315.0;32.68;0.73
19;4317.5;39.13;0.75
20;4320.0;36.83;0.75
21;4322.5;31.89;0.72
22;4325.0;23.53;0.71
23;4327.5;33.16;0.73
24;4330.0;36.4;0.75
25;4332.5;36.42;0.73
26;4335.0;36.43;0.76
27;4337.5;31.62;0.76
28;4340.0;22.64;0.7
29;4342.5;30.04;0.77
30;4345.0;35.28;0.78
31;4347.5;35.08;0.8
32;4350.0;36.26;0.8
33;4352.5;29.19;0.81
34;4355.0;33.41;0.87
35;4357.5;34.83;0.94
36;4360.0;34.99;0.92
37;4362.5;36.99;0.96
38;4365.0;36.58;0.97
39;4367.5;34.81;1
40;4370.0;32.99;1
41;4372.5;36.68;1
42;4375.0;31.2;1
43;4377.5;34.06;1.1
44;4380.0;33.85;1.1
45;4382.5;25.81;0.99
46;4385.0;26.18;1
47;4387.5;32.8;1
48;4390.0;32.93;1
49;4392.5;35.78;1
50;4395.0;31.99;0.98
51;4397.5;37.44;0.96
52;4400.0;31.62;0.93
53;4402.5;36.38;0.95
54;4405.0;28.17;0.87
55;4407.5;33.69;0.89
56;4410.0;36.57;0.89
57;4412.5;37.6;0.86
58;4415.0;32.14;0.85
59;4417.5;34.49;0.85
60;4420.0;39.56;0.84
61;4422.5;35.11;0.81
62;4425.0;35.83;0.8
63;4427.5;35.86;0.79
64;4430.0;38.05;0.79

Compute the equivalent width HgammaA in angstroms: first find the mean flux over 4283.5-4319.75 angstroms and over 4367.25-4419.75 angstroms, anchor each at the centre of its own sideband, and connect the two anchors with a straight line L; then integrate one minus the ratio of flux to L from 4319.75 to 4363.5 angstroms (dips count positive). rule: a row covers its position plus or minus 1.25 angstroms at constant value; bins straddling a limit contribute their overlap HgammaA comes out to -3.97 angstroms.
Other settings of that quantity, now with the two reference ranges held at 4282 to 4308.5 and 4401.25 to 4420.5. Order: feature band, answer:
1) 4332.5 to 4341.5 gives -0.4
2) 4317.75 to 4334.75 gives -2.6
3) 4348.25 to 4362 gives -1.3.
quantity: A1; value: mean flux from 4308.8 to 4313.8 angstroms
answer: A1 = 23.4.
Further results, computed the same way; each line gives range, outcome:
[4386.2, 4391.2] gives 32.8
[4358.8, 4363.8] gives 36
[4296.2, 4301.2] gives 24.1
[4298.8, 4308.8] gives 23.2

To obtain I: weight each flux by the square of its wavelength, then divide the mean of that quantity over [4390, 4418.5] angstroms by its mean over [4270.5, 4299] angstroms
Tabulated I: 1.2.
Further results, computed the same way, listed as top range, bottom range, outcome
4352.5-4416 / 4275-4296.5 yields 1.16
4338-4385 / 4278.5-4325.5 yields 1.18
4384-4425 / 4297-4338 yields 1.19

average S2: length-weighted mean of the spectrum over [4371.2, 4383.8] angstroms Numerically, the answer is 32.3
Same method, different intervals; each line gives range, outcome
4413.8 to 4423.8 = 35.3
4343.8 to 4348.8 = 35.2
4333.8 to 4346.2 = 31.2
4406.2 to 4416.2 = 35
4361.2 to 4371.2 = 35.4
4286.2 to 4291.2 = 28.1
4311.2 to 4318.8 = 32.2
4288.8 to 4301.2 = 27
